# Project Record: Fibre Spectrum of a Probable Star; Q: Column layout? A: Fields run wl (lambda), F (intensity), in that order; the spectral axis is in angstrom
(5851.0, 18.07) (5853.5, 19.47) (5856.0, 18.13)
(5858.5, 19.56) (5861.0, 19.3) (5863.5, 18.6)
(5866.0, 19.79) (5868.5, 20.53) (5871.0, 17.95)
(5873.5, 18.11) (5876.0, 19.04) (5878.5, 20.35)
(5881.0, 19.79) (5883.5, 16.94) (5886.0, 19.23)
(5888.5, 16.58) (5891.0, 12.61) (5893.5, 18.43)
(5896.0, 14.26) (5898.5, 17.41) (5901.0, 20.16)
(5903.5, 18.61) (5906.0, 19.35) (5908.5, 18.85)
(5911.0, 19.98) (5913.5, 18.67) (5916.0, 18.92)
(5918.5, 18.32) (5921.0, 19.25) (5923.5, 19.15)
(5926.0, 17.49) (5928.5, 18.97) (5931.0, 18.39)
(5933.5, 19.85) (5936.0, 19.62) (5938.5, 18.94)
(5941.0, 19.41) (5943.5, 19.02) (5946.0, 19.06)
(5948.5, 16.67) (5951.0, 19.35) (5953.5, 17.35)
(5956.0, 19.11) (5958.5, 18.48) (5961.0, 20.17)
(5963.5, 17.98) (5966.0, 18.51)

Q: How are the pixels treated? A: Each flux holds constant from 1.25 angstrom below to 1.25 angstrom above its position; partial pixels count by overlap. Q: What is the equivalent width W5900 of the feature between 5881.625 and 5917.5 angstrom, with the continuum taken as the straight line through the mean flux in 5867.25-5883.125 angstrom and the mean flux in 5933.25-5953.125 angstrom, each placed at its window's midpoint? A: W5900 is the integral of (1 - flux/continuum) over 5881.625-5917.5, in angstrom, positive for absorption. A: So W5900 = 2.19 angstrom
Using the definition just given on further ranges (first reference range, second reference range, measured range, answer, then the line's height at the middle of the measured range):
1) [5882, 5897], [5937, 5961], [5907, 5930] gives -1.7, 17.5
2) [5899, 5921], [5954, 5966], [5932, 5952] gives -0.1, 18.9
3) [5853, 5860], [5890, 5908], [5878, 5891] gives 0.0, 17.9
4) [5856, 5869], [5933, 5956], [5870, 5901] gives 2.5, 19.2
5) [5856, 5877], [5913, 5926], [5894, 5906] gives 0.6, 18.9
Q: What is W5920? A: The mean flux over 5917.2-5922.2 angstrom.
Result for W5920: 18.8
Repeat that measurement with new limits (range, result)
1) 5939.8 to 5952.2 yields 18.7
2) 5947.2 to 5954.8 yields 17.8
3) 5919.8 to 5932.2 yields 18.6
